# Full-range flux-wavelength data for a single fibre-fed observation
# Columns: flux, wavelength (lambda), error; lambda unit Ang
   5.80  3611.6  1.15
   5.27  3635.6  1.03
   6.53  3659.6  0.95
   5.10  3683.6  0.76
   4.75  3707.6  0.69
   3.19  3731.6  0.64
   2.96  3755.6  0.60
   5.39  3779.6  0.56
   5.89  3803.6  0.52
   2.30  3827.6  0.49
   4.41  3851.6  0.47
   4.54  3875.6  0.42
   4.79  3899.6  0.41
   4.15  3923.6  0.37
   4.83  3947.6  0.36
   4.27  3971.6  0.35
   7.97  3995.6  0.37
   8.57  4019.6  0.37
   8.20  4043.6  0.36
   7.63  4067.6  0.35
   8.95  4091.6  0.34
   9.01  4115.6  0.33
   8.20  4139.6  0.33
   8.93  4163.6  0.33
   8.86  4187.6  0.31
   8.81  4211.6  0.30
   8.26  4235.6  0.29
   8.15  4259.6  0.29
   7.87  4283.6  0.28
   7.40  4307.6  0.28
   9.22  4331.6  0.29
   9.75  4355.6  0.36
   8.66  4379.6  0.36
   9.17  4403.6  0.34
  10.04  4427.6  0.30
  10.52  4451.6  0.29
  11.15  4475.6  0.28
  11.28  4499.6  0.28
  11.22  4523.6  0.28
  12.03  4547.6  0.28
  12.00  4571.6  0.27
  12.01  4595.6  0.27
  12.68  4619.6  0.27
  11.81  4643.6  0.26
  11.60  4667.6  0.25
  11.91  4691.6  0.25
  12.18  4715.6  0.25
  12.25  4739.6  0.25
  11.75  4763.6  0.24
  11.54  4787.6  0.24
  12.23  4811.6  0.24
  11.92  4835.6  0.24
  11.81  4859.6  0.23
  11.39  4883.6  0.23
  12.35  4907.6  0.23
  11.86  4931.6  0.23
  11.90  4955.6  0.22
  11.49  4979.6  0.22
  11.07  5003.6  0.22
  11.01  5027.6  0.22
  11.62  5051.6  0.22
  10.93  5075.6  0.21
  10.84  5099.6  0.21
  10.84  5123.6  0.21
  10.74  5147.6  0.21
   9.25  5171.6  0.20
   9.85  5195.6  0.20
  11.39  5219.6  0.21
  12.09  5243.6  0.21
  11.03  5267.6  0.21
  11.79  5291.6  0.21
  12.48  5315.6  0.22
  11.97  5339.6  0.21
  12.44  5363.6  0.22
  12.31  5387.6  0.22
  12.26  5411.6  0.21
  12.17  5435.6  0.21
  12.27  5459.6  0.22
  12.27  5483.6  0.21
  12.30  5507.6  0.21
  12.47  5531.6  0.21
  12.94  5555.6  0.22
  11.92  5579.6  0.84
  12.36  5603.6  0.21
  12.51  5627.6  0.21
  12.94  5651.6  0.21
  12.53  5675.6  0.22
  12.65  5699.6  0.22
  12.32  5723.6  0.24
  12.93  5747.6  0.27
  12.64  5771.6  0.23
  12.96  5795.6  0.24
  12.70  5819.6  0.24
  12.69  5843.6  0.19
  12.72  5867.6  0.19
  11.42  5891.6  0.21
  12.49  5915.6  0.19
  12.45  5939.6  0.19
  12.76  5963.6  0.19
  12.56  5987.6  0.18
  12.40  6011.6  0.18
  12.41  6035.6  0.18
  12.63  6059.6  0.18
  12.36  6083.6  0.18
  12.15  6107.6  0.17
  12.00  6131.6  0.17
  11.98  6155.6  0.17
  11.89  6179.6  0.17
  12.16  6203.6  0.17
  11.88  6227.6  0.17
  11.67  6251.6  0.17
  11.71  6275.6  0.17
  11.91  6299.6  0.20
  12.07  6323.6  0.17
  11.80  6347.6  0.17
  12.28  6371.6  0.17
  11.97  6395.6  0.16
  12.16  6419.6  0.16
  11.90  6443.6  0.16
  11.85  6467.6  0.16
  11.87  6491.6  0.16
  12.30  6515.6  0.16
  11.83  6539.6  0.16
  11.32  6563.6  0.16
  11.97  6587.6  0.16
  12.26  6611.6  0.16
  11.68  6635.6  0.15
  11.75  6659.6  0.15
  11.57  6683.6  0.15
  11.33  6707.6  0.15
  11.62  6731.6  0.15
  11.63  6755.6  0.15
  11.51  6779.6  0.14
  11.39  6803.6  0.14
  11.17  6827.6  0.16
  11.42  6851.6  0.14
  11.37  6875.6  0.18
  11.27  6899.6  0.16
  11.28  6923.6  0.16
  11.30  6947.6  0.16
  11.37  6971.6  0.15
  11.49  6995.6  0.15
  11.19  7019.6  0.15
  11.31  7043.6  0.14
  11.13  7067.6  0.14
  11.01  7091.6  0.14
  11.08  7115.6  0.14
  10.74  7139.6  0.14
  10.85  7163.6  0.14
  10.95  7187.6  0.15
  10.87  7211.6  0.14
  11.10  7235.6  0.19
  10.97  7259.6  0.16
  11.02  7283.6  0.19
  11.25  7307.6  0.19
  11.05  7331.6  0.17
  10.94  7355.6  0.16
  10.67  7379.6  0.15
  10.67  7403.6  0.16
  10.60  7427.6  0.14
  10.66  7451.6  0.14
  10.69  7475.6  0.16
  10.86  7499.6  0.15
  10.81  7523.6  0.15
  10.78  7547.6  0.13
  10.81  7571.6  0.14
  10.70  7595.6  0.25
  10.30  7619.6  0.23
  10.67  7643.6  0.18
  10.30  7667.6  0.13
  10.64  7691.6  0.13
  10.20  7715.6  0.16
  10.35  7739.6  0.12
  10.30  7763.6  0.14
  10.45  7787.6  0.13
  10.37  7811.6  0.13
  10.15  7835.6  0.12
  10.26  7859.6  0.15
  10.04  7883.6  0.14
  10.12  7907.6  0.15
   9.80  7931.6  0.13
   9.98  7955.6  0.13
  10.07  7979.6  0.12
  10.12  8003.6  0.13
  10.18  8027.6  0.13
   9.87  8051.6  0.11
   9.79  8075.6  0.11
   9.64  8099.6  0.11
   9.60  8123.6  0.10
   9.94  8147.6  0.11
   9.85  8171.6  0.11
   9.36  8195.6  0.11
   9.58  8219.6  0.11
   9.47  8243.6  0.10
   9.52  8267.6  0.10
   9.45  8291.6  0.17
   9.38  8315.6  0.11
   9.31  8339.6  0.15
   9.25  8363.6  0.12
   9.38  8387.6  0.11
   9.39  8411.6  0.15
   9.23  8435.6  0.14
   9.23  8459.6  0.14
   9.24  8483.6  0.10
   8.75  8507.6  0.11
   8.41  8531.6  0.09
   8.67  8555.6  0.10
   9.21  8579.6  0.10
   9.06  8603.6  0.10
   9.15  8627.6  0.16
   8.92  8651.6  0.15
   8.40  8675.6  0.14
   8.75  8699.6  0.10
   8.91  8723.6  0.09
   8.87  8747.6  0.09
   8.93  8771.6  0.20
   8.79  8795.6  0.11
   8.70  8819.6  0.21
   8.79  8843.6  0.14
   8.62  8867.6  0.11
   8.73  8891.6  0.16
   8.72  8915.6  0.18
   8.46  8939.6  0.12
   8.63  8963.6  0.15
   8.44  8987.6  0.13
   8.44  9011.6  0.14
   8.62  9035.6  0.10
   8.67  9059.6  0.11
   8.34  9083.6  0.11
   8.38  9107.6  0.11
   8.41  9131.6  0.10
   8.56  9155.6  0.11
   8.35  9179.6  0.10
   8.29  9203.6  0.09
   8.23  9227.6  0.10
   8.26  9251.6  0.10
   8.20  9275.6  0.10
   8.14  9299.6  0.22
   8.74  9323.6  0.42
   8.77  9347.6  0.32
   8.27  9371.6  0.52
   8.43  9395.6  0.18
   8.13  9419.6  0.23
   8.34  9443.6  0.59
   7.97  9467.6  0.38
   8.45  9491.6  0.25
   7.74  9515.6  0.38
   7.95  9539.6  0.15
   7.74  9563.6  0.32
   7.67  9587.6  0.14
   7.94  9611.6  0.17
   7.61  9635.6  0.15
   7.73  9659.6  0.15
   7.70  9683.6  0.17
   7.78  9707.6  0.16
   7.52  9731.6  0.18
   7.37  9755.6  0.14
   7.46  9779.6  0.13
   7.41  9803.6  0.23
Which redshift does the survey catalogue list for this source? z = 0.00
